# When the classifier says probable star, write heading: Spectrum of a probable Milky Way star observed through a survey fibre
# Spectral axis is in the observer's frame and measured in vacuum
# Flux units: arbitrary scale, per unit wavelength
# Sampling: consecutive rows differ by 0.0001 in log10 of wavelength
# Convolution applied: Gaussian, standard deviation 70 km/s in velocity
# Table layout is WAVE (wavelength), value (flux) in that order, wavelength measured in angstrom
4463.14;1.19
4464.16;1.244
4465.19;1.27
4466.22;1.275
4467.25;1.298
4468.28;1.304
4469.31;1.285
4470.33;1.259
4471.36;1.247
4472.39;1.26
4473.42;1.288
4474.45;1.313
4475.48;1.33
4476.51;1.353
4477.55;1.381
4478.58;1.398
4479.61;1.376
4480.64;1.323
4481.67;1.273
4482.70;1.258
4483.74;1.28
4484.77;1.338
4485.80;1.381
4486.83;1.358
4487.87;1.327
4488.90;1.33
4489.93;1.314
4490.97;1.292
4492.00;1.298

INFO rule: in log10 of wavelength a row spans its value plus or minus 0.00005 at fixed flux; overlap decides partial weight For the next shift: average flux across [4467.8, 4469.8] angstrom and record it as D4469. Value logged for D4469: 1.29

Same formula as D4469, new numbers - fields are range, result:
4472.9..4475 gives 1.3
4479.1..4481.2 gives 1.35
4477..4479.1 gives 1.38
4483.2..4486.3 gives 1.33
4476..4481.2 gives 1.36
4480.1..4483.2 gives 1.29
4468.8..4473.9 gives 1.27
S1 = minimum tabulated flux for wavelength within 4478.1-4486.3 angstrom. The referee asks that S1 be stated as 1.258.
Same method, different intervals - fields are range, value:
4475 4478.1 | 1.33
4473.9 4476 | 1.313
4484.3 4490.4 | 1.314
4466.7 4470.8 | 1.259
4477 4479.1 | 1.381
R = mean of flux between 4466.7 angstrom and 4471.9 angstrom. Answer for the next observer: 1.28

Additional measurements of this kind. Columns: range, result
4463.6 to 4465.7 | 1.26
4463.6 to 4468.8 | 1.28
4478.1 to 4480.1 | 1.39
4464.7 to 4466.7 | 1.27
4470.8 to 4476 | 1.29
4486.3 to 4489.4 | 1.34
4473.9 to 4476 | 1.32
